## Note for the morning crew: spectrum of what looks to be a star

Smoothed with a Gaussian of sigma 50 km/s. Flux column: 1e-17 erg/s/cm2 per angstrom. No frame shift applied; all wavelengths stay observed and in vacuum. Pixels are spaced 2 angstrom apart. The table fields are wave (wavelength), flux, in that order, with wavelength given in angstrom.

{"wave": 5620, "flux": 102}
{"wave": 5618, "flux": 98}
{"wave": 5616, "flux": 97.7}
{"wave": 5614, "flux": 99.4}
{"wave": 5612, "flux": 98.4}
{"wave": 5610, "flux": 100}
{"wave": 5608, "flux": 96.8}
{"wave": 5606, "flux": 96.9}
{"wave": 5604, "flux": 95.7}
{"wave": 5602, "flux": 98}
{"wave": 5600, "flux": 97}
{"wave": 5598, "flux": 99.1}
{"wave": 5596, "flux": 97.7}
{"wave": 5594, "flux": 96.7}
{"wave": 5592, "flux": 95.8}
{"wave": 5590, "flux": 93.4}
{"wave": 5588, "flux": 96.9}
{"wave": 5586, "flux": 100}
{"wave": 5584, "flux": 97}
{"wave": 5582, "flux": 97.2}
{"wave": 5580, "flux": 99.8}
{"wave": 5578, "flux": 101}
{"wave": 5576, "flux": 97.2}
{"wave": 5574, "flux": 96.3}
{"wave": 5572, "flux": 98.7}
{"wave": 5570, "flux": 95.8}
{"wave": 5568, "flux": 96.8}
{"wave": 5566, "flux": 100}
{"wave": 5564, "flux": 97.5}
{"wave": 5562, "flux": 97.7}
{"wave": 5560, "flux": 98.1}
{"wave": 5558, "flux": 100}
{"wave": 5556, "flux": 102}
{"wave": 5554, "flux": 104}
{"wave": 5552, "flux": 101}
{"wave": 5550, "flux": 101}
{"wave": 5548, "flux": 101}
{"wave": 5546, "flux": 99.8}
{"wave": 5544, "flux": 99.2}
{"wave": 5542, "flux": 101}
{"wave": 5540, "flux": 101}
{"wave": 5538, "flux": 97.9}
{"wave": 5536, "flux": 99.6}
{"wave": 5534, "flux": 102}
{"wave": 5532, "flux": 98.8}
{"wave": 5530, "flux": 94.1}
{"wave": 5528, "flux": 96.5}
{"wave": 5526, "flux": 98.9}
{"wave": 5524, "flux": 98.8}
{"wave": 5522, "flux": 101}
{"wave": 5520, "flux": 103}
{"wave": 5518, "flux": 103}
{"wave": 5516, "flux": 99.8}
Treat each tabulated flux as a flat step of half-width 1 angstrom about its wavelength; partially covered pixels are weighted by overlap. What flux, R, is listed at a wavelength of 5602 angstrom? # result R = 98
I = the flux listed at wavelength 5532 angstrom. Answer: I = 98.8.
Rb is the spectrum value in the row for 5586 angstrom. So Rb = 100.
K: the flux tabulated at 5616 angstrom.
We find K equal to 97.7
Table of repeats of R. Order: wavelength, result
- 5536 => 99.6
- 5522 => 101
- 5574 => 96.3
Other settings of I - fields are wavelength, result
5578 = 101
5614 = 99.4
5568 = 96.8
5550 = 101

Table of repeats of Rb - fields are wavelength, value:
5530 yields 94.1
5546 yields 99.8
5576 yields 97.2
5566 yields 100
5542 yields 101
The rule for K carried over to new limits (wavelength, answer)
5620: 102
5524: 98.8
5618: 98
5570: 95.8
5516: 99.8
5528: 96.5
